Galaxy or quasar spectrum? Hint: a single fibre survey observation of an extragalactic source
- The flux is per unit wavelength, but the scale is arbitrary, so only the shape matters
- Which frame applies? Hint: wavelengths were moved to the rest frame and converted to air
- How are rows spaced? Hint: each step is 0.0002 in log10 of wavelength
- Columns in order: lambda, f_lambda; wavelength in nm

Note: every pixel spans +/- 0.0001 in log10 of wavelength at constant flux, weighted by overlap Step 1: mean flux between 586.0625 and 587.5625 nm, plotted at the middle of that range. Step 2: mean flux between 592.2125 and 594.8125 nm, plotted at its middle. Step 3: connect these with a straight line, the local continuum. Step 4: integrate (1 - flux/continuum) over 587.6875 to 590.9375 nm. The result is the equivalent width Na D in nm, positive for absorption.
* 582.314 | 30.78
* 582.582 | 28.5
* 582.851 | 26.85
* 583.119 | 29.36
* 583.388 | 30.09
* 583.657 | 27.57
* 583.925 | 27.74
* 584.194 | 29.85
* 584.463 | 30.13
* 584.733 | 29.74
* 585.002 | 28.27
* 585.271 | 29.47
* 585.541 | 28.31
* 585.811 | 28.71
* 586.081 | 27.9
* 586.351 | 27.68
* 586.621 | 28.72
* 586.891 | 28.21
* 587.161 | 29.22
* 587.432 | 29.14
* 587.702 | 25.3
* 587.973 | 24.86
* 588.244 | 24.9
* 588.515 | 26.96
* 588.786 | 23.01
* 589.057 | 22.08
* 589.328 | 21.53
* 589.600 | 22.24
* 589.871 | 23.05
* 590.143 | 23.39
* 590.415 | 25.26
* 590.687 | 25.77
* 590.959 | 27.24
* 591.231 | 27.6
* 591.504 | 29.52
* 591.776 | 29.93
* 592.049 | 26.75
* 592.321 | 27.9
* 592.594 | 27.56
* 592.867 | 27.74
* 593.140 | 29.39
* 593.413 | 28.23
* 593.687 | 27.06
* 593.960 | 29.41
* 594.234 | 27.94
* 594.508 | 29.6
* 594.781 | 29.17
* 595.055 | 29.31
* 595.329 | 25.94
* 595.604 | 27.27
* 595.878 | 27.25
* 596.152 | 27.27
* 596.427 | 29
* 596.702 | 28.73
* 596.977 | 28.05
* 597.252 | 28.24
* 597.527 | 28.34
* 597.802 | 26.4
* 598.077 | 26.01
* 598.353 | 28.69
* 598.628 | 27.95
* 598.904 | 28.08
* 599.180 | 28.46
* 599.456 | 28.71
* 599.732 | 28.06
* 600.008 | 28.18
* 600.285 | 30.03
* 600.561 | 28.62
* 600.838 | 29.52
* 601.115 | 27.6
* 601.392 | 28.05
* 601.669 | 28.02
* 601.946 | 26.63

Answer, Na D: 0.50 nm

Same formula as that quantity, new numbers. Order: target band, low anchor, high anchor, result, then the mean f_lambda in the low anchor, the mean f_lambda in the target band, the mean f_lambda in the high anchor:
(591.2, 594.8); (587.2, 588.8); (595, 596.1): -0.20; 26.1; 28.4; 27.3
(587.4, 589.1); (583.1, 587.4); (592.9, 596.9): 0.21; 28.8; 25.1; 28.2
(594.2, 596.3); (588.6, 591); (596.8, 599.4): -0.13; 23.7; 28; 27.8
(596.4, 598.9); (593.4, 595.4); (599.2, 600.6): 0.06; 28.4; 27.9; 28.7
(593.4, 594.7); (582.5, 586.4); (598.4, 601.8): 0.00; 28.7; 28.5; 28.4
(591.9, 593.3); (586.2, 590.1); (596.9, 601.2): -0.07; 25.5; 27.9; 28.2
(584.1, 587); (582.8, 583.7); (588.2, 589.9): -0.24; 28.7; 28.8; 23.3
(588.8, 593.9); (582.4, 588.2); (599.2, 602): 0.39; 28.3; 26.2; 28.4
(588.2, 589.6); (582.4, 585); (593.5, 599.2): 0.25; 28.9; 23.5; 28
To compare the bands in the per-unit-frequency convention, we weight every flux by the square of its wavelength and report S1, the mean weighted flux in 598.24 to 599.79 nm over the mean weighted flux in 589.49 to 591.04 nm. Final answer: 1.19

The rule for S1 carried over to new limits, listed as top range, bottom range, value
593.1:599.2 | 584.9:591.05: 1.10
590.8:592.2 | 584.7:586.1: 1.00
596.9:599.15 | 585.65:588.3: 1.05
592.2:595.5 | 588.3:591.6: 1.16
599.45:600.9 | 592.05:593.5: 1.05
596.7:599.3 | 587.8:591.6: 1.16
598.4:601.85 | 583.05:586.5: 1.04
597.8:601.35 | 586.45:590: 1.16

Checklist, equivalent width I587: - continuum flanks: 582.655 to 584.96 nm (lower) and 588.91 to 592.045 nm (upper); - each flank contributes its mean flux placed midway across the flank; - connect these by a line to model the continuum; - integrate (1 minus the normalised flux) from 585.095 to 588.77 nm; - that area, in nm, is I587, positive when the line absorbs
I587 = -0.04 nm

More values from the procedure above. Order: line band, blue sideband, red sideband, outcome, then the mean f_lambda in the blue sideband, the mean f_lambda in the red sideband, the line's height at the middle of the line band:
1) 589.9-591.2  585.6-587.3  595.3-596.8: 0.12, 28.4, 27.7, 28.1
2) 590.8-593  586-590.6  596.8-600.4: -0.14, 25.5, 28.1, 26.4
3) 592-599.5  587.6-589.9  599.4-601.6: -0.40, 23.8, 28.6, 26.6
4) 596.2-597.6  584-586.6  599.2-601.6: 0.01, 28.9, 28.6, 28.6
